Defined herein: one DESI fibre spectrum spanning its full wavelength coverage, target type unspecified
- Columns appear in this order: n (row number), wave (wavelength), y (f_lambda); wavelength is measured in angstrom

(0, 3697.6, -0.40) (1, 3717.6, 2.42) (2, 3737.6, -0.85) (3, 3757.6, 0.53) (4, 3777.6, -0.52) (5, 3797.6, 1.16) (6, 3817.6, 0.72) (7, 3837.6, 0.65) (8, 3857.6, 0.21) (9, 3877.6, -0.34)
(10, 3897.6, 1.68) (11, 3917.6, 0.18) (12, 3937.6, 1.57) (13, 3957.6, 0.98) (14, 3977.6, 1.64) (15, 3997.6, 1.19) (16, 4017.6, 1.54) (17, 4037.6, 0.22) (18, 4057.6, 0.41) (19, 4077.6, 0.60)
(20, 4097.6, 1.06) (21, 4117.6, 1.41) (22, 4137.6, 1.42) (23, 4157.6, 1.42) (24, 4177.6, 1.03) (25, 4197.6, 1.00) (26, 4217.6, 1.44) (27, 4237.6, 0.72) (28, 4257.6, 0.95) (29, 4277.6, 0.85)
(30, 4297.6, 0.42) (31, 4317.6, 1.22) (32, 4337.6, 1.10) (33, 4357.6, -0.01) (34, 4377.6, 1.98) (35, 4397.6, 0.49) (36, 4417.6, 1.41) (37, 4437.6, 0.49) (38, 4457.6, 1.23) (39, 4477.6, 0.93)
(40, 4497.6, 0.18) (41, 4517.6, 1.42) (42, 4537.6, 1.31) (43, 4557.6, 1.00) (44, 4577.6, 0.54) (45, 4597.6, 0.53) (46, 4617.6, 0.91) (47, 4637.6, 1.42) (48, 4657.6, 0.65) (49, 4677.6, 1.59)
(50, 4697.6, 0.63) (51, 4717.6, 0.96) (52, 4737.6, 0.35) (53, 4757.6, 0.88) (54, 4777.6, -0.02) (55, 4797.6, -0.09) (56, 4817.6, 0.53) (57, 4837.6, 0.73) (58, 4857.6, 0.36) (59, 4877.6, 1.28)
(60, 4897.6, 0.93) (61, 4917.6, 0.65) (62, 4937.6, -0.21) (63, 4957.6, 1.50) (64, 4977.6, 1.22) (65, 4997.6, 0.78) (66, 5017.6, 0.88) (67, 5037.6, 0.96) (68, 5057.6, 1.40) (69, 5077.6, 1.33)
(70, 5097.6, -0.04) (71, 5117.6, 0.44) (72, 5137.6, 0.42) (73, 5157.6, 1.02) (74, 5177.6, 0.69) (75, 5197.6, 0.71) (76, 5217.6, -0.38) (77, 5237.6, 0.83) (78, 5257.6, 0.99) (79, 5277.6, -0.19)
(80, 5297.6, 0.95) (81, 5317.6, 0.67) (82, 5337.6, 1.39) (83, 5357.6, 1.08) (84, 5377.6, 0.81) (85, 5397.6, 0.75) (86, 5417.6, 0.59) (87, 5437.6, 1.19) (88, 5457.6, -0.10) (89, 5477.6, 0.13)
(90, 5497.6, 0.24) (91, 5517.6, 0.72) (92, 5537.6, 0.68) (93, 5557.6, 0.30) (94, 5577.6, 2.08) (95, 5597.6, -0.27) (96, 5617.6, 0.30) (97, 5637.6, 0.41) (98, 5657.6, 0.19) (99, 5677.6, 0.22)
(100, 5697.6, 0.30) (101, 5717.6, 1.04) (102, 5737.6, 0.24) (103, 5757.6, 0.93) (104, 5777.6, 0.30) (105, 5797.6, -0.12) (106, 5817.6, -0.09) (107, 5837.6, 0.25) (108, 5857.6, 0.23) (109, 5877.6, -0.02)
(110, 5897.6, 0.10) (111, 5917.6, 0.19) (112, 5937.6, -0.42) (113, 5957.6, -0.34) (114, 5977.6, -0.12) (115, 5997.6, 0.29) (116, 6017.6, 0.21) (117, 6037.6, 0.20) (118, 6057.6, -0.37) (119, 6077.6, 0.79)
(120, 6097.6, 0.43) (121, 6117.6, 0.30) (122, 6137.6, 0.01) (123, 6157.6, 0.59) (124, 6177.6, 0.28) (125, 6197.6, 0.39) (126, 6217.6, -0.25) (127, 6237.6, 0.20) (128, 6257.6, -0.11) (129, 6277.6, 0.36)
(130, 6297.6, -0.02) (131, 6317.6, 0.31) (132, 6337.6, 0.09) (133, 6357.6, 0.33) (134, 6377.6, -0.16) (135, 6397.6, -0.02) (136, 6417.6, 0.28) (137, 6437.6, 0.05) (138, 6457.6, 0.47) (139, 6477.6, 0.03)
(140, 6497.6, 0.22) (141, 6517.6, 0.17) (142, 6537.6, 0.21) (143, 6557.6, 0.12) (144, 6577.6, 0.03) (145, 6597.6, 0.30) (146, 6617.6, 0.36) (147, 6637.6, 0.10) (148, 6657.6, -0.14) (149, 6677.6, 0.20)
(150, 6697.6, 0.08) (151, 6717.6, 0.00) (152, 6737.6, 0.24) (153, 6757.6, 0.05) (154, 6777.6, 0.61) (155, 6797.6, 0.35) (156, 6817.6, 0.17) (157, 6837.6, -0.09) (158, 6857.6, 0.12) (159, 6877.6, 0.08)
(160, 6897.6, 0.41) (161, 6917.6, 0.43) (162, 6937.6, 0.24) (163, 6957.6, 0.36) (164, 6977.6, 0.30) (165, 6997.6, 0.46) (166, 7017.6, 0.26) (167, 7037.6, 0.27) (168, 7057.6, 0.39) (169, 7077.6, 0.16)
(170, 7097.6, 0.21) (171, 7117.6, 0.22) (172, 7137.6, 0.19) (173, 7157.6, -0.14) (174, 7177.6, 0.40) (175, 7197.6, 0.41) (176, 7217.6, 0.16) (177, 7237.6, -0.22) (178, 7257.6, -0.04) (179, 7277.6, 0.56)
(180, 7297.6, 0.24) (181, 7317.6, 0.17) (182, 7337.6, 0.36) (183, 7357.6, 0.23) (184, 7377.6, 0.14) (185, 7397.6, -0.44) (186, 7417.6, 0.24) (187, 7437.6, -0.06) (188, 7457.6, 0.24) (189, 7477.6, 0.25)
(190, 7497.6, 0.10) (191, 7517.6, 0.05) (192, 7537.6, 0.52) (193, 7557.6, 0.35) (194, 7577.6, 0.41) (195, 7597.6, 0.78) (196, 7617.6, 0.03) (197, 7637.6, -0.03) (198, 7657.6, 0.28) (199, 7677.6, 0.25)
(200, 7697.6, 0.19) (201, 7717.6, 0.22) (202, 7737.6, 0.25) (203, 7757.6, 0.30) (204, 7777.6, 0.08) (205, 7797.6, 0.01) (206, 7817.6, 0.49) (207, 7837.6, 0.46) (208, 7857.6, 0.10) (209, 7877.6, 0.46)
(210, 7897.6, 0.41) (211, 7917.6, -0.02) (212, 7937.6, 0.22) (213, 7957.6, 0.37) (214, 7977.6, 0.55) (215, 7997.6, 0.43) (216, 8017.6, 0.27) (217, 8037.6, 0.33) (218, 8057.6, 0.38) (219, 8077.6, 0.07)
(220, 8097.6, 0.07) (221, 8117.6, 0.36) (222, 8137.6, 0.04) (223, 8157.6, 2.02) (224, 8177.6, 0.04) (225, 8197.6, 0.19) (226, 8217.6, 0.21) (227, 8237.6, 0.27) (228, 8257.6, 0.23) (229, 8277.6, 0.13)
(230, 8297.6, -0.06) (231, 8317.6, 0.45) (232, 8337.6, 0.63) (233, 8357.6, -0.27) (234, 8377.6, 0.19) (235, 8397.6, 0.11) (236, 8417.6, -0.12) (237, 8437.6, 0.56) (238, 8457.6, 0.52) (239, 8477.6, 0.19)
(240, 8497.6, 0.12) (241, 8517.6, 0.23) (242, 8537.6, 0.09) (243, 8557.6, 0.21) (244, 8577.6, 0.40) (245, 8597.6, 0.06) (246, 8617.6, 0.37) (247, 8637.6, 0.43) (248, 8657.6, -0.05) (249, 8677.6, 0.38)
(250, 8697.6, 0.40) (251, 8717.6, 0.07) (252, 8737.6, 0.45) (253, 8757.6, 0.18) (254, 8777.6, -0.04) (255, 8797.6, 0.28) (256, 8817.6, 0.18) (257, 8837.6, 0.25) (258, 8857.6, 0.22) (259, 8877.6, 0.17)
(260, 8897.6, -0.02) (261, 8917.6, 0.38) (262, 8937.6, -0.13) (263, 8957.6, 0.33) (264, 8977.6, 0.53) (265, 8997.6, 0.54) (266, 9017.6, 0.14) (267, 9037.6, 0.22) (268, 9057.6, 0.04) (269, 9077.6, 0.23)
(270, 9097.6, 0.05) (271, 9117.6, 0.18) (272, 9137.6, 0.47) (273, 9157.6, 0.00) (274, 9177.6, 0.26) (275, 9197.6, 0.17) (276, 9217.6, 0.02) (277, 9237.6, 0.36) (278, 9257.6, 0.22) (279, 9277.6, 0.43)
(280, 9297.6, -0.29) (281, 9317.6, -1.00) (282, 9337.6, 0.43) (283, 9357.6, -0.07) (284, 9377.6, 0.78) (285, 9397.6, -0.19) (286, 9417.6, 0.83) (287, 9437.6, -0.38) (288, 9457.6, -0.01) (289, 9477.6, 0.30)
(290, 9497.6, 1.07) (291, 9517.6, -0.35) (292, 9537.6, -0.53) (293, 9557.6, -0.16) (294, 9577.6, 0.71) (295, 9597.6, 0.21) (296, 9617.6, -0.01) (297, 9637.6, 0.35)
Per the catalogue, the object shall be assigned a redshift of 1.187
